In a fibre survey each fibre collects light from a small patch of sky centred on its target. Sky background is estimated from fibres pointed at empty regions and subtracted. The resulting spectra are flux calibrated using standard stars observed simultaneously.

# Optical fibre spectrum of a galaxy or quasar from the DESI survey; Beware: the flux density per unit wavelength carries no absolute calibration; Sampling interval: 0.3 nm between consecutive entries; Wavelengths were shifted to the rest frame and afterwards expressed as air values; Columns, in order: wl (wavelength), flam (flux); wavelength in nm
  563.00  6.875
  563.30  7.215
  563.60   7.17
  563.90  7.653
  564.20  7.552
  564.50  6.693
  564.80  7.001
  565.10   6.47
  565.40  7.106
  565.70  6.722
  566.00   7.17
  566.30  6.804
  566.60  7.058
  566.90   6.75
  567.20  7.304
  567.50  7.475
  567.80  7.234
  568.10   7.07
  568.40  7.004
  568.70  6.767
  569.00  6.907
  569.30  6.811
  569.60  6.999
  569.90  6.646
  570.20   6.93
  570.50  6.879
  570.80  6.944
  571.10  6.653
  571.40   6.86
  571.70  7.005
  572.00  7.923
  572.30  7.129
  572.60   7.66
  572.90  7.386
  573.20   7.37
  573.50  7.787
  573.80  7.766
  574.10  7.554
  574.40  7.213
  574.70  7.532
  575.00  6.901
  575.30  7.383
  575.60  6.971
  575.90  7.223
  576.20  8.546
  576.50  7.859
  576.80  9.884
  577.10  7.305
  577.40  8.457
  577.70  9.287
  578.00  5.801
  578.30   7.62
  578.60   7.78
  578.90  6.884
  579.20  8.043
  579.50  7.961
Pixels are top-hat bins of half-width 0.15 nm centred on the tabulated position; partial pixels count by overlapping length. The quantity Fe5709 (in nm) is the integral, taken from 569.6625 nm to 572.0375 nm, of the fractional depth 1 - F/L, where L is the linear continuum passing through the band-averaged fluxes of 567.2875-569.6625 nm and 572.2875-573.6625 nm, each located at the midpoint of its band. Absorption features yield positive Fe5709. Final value 0.11 nm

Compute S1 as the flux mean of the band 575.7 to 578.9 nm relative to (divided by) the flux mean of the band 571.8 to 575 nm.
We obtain 1.1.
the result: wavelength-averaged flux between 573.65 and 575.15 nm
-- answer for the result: 7.39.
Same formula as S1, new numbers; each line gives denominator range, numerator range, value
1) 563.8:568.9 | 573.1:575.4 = 1.06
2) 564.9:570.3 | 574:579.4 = 1.10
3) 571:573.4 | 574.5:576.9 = 1.06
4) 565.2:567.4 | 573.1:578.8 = 1.10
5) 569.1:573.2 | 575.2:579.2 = 1.10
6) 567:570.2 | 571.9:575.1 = 1.07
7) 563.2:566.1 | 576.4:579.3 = 1.12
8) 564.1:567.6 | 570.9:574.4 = 1.05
